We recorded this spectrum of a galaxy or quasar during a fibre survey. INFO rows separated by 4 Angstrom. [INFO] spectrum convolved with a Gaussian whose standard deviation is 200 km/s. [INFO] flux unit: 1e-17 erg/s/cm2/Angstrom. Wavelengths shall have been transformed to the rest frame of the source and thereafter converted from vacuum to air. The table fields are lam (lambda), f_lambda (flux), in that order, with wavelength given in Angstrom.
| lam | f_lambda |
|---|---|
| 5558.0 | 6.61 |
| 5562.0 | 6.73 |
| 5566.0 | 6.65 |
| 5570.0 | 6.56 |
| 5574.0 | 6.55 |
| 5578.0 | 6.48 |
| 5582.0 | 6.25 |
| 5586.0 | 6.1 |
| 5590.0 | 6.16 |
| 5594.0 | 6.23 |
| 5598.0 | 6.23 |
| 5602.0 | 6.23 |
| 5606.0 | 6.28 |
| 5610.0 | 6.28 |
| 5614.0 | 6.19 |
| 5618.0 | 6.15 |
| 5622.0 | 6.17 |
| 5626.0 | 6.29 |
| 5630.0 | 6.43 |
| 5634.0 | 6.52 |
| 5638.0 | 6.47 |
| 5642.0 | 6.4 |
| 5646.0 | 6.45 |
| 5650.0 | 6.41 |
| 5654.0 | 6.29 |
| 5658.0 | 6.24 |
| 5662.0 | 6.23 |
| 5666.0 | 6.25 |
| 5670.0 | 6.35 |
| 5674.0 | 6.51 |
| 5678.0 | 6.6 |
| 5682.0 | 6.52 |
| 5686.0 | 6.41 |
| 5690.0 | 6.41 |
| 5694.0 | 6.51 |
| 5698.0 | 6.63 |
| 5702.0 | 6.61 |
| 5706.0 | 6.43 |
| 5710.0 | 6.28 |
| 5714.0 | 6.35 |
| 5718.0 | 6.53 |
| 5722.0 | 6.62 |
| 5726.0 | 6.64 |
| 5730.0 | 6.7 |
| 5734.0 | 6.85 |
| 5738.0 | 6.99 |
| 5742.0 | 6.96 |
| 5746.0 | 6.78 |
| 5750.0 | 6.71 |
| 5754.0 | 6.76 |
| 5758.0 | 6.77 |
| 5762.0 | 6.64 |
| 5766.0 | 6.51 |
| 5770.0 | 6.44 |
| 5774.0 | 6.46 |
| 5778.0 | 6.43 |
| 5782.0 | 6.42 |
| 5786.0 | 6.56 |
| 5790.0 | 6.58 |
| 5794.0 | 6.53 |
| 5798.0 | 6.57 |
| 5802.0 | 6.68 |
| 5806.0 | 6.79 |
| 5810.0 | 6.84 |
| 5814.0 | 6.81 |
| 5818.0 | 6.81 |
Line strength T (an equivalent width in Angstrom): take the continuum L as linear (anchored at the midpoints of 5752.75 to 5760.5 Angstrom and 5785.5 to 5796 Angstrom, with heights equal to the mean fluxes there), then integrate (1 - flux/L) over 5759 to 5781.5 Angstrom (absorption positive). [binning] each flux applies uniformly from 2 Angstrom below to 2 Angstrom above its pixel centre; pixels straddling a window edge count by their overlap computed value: 0.59 Angstrom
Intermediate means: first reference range 6.76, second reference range 6.56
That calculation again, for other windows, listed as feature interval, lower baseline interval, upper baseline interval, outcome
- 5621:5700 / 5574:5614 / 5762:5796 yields -0.8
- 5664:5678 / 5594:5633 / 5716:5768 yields 0.1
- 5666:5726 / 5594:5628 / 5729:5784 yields 0.1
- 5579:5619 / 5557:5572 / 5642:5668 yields 1.8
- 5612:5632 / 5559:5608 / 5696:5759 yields 0.6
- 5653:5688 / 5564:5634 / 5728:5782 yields 0.6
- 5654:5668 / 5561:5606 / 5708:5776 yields 0.6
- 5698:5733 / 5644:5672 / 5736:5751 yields 0.8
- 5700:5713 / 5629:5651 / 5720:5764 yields 0.4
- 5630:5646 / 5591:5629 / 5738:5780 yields -0.4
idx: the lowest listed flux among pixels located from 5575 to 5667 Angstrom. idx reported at 6.1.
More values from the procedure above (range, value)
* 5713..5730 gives 6.35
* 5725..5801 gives 6.42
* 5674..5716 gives 6.28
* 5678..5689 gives 6.41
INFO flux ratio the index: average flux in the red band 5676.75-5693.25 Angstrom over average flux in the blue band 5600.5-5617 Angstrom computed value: 1.04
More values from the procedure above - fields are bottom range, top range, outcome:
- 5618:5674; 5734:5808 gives 1.05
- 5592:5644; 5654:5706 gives 1.02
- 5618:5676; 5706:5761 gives 1.05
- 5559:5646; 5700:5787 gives 1.04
